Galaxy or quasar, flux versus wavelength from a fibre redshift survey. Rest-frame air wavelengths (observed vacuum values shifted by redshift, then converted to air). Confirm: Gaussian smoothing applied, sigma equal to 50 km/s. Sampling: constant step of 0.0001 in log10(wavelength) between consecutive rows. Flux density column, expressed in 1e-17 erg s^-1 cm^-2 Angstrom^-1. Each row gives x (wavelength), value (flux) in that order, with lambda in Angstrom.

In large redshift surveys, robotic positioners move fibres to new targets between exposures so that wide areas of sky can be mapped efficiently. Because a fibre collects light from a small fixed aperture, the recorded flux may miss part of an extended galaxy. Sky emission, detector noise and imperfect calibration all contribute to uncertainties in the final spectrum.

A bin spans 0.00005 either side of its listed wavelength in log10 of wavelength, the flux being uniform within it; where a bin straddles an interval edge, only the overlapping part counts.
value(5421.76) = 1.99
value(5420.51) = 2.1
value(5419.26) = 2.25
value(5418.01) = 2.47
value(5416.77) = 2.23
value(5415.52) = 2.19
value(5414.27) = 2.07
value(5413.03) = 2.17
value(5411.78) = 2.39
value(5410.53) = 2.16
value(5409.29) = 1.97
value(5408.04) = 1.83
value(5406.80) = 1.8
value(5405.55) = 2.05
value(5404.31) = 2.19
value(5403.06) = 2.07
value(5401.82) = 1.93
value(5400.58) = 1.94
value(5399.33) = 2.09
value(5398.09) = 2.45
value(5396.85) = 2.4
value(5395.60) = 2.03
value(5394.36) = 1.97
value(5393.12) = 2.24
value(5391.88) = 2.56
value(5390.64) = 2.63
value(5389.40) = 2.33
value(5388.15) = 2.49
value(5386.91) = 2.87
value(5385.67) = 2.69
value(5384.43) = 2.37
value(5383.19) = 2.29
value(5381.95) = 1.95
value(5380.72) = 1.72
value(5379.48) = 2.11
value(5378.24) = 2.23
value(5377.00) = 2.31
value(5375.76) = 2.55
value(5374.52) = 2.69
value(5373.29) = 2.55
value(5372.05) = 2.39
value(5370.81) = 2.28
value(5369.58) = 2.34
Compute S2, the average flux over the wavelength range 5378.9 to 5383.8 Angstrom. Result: 2.02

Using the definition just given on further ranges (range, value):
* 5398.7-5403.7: 2.01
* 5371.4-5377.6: 2.5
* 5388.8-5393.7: 2.44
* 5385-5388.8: 2.67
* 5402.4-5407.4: 2.03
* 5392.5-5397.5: 2.16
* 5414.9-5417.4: 2.22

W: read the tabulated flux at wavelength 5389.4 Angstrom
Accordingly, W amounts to 2.33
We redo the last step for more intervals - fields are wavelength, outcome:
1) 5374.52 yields 2.69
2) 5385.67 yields 2.69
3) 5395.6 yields 2.03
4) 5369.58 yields 2.34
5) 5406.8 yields 1.8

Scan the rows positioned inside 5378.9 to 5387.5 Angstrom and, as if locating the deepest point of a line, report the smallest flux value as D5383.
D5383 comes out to 1.72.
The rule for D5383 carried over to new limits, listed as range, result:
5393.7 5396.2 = 1.97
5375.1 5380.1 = 2.11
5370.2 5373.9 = 2.28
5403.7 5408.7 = 1.8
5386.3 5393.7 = 2.24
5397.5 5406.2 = 1.93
